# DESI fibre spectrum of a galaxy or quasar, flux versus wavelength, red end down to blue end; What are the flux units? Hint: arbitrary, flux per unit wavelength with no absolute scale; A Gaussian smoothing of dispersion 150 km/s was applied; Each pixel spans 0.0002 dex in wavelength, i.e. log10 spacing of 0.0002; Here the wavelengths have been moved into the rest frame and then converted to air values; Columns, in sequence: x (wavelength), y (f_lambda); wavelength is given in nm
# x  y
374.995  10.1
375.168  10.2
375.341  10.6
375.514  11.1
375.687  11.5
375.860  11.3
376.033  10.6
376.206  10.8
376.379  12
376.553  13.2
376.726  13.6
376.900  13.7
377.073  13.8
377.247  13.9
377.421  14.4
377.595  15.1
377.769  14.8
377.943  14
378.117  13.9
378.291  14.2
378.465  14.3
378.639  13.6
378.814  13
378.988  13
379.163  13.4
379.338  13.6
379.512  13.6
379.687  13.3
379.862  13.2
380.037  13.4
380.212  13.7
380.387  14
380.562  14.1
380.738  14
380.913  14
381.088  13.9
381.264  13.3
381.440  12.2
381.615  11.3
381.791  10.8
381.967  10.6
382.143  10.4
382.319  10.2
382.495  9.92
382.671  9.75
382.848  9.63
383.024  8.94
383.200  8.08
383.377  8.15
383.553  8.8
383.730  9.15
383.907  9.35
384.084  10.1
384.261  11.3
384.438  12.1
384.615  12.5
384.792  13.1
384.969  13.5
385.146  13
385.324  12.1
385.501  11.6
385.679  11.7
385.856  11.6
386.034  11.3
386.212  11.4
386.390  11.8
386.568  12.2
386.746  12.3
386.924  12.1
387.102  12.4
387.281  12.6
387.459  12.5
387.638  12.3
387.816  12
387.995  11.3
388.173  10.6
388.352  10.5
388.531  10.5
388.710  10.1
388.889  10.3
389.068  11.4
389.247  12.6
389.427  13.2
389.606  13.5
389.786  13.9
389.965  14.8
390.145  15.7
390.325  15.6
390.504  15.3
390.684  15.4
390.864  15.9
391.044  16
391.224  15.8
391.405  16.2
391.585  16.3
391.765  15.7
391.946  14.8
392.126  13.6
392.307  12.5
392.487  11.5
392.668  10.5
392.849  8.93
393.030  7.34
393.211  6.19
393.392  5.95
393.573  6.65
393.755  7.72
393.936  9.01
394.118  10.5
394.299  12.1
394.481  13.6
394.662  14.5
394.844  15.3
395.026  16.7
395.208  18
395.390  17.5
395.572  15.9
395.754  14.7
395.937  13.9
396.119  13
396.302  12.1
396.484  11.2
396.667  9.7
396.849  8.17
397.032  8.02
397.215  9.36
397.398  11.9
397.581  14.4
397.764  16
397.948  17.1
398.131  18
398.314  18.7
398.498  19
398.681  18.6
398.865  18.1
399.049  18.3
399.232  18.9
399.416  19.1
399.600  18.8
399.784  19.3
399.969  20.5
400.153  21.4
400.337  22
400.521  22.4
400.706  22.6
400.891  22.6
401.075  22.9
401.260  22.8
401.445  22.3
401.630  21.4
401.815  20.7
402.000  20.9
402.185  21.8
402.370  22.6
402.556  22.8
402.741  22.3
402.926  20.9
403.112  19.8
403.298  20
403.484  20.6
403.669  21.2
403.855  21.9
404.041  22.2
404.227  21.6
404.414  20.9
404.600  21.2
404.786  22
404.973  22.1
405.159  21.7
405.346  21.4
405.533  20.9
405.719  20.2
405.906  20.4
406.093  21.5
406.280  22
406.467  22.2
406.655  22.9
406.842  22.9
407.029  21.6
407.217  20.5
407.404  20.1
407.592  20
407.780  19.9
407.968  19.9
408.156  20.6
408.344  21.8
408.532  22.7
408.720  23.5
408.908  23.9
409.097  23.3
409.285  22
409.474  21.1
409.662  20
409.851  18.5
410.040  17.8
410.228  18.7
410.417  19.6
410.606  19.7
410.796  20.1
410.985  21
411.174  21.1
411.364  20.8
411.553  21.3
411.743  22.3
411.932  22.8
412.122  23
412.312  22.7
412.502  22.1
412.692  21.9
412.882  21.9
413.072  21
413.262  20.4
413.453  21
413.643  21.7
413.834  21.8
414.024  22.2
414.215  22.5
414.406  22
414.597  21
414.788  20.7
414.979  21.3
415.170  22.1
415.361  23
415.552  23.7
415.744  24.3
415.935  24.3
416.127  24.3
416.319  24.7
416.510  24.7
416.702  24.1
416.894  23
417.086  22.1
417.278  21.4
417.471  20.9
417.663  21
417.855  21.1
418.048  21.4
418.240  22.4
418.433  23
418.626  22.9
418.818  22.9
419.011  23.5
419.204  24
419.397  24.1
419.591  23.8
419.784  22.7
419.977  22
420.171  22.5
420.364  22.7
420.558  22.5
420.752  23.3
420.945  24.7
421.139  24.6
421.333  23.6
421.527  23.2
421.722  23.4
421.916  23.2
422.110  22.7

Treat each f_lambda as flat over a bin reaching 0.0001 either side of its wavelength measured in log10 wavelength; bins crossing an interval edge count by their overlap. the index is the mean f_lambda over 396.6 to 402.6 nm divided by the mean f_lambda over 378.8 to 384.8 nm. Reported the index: 1.59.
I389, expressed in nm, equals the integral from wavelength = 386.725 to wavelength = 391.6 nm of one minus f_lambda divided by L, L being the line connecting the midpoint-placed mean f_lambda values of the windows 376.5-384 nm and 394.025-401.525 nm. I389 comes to 0.45 nm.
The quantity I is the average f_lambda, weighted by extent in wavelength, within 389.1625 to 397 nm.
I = 12.9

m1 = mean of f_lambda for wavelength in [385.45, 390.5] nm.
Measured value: 12.3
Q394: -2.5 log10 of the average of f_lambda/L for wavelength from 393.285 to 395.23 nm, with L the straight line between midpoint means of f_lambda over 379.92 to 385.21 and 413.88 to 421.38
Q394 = 0.30 mag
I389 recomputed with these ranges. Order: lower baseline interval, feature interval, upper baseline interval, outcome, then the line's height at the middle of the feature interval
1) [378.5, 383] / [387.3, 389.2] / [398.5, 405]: 0.523 nm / 15.5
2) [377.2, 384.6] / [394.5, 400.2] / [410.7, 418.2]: 0.494 nm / 17.1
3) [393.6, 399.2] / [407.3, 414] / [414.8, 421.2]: -0.424 nm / 19.9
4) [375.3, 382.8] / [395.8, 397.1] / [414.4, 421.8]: 0.468 nm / 17.3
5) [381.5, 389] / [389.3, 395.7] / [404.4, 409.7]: 0.546 nm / 14.5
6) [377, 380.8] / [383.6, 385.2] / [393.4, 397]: 0.225 nm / 13.4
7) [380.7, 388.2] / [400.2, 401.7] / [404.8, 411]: -0.344 nm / 18.2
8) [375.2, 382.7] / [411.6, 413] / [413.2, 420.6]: -0.062 nm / 21.4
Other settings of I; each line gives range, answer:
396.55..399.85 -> 15.6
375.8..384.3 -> 12.2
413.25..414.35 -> 21.7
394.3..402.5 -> 17.4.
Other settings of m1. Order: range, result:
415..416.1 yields 23.4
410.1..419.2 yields 22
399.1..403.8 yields 21.2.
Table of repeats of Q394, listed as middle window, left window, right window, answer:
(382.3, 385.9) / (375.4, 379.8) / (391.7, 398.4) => 0.20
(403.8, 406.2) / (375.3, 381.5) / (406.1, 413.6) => -0.07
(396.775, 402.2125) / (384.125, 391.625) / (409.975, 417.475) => -0.09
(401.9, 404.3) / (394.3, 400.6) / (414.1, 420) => -0.20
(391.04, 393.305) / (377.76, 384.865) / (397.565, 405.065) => 0.30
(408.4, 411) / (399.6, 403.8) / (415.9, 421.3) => 0.07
